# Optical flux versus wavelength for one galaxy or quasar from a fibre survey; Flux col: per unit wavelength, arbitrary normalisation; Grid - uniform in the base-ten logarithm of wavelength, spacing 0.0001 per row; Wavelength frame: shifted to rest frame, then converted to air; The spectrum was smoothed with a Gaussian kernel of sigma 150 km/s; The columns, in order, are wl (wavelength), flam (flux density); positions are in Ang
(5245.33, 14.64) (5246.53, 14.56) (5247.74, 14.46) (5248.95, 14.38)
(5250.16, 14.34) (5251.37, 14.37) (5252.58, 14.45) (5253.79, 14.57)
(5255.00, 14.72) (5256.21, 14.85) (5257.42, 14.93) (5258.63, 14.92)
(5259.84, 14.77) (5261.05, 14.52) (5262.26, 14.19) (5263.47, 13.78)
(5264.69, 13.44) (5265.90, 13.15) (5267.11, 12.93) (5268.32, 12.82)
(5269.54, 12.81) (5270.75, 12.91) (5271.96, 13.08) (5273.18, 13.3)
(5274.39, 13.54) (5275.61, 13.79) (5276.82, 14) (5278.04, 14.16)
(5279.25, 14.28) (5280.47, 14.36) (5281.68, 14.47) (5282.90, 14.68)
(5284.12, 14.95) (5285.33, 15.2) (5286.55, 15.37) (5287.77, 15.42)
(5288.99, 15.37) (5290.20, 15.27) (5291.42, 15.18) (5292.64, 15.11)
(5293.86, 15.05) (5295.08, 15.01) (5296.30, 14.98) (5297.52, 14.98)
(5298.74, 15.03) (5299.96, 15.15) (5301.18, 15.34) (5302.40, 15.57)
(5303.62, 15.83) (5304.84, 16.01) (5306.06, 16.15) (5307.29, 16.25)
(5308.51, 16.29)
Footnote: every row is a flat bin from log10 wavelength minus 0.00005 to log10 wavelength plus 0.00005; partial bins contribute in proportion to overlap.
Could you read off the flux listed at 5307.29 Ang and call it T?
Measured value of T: 16.25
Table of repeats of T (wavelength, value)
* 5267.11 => 12.93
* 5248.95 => 14.38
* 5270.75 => 12.91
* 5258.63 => 14.92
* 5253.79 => 14.57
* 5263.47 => 13.78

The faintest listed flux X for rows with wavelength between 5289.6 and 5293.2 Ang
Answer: 15.11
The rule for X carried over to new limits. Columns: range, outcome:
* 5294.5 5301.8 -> 14.98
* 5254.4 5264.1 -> 13.78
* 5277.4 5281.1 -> 14.16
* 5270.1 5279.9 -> 12.91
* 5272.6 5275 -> 13.3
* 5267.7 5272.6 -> 12.81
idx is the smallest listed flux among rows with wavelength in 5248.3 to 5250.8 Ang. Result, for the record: 14.34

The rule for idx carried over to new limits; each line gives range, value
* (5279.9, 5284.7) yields 14.36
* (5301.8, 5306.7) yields 15.57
